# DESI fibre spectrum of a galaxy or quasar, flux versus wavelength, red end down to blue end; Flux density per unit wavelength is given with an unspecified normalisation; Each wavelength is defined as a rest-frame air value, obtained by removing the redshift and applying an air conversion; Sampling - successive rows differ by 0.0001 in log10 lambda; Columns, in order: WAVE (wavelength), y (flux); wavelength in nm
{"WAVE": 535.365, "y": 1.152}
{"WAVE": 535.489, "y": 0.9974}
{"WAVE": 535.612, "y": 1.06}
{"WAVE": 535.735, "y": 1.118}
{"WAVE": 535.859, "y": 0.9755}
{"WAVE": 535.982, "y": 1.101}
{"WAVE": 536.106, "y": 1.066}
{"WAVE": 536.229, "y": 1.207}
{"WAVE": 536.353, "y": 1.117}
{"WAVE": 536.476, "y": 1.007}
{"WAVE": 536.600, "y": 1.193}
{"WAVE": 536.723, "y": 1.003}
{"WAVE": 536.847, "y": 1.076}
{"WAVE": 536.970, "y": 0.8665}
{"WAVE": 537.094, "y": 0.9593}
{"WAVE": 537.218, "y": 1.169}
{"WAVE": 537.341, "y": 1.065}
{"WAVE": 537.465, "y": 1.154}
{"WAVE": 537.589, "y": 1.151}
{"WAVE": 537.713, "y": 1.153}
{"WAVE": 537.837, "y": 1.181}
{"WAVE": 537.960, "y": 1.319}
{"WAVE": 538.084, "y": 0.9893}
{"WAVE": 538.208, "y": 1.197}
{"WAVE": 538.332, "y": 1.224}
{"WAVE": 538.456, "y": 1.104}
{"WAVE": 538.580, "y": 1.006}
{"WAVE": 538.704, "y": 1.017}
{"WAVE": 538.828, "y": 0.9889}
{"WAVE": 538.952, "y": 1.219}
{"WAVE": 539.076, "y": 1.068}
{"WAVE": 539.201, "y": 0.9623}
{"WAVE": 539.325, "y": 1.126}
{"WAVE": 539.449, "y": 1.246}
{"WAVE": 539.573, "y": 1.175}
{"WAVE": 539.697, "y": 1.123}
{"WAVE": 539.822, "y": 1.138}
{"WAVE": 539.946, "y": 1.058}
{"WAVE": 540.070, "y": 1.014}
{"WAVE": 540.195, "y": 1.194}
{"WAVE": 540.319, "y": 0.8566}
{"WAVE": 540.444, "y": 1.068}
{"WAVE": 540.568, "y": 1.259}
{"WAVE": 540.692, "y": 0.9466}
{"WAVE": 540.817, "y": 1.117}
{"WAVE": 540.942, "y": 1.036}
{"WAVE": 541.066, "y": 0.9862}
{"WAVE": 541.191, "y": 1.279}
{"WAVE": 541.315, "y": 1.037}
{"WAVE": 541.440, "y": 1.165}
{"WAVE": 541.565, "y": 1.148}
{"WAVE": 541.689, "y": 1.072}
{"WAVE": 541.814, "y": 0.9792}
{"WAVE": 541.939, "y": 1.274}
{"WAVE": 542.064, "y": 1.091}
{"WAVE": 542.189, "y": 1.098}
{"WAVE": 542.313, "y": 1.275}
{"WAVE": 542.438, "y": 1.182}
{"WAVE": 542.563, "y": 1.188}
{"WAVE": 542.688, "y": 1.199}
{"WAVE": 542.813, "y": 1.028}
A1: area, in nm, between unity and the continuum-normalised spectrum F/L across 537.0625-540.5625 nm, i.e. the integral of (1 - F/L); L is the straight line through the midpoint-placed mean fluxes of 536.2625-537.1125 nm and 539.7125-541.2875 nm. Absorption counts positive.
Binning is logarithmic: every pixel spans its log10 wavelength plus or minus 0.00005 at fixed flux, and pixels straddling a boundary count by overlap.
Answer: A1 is -0.15 nm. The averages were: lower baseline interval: 1.04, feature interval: 1.11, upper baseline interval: 1.08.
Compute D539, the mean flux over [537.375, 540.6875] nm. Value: 1.11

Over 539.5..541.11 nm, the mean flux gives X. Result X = 1.08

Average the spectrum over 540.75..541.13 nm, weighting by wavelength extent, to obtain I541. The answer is 1.04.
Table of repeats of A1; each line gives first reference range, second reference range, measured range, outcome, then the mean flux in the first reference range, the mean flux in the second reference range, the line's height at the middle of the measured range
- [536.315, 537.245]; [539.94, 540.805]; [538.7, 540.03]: -0.062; 1.04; 1.06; 1.06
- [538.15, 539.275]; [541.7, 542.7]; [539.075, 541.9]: 0.074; 1.09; 1.15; 1.12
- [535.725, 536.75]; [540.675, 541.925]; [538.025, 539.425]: 0.002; 1.09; 1.09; 1.09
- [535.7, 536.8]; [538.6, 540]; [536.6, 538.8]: -0.010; 1.09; 1.1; 1.09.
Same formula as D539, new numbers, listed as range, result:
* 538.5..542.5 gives 1.1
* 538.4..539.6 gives 1.09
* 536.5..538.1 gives 1.1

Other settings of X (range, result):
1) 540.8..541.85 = 1.09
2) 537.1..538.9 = 1.12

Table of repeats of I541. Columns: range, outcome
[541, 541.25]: 1.13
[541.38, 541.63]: 1.16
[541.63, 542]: 1.11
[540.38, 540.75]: 1.09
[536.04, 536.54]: 1.1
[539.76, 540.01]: 1.1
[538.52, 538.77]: 1.01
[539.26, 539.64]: 1.18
